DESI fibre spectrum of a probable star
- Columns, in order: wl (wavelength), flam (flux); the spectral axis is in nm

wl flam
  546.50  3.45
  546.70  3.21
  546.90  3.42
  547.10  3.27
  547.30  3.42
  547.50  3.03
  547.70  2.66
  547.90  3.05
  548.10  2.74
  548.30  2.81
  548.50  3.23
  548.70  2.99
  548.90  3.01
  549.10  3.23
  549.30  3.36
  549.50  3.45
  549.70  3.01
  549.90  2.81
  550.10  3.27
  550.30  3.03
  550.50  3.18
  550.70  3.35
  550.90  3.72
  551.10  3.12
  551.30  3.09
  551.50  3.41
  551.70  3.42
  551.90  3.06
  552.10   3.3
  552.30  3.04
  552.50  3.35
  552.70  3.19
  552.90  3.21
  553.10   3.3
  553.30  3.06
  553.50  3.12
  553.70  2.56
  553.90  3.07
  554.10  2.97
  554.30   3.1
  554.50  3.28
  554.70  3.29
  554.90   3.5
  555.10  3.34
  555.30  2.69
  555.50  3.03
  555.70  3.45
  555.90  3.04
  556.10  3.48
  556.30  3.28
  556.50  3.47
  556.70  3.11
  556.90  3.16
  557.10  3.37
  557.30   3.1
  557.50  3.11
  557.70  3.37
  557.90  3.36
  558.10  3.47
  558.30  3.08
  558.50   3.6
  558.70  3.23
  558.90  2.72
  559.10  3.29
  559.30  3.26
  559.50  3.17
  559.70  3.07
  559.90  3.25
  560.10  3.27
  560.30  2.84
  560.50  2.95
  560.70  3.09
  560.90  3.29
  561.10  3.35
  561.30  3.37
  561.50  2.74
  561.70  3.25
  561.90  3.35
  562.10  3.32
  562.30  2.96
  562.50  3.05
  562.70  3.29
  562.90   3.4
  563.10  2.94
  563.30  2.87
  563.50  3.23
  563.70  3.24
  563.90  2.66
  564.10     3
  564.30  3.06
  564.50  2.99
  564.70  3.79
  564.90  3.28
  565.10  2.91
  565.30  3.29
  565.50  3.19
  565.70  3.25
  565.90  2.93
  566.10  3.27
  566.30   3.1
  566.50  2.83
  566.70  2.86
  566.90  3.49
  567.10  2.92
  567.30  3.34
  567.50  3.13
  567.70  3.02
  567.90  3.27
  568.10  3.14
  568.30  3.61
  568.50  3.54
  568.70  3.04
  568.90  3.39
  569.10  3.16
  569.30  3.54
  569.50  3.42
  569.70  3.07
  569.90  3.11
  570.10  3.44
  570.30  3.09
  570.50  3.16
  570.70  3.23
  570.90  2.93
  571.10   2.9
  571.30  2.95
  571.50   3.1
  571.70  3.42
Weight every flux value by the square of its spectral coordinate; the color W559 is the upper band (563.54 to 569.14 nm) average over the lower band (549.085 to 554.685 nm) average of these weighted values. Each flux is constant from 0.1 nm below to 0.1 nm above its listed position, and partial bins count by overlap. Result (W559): 1.0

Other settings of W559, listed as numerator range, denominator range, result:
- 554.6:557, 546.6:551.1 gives 1.05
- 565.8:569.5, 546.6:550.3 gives 1.11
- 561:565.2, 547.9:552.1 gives 1.04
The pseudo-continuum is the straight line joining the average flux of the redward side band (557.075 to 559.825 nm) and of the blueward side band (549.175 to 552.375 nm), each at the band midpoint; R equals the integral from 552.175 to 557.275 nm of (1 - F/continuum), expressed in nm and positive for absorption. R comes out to 0.08 nm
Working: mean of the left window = 3.23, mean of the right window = 3.22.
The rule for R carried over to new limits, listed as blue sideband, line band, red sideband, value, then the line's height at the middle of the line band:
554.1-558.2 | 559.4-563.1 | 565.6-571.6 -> 0.06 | 3.21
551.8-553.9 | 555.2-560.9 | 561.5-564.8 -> -0.12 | 3.13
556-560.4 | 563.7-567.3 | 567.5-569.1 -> 0.16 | 3.26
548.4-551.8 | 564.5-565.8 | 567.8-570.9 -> 0.00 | 3.26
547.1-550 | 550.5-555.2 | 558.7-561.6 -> -0.19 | 3.09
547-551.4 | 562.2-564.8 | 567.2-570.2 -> 0.10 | 3.24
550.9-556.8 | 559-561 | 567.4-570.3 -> 0.05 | 3.22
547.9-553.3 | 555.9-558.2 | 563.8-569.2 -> -0.08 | 3.17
